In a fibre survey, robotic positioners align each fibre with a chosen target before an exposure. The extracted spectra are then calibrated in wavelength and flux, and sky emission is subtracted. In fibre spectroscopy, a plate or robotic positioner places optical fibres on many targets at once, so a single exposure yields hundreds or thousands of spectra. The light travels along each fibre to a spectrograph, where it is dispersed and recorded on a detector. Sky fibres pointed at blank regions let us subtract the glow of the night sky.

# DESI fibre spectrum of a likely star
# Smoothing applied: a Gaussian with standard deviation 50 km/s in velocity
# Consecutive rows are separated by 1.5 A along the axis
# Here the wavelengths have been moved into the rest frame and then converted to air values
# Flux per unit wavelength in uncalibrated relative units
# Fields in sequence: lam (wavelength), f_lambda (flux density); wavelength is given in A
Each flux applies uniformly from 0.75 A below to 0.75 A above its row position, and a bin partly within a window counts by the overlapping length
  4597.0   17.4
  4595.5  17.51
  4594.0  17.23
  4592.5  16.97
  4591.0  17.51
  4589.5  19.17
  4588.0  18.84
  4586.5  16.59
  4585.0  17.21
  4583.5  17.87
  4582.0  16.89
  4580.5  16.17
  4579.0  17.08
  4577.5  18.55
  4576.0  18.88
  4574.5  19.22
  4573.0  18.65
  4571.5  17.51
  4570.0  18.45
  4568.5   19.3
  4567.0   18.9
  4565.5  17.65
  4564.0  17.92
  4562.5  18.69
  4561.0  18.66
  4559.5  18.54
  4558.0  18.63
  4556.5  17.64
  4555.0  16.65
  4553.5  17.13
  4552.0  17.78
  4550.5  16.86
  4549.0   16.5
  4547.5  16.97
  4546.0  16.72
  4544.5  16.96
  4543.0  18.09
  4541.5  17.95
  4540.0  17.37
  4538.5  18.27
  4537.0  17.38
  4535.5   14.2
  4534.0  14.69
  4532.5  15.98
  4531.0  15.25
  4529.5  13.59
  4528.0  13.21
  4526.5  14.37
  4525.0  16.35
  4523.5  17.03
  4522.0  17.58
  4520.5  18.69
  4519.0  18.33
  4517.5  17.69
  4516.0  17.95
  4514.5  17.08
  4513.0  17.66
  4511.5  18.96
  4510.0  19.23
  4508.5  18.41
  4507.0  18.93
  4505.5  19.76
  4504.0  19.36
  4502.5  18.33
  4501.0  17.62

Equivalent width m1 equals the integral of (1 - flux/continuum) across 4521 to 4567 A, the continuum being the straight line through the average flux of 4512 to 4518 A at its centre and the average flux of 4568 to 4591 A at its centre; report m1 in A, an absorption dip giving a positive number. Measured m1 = 2.44 A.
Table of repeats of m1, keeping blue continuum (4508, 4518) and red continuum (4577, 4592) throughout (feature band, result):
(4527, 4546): 1.98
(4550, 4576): -0.63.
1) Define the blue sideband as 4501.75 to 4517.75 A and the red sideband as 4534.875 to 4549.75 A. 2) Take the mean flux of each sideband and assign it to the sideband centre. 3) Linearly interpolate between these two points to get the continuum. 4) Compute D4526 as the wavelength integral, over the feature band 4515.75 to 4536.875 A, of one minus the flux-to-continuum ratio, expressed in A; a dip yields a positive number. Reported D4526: 2.1 A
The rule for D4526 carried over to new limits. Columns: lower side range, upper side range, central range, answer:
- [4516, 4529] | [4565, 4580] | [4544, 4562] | 0.3 A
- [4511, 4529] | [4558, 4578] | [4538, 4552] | 0.4 A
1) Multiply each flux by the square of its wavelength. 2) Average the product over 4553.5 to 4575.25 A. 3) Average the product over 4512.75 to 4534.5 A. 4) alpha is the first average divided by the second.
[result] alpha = 1.14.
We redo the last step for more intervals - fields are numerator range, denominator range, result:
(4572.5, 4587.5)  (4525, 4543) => 1.14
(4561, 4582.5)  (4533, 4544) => 1.09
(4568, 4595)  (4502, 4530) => 1.05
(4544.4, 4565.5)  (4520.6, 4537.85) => 1.14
